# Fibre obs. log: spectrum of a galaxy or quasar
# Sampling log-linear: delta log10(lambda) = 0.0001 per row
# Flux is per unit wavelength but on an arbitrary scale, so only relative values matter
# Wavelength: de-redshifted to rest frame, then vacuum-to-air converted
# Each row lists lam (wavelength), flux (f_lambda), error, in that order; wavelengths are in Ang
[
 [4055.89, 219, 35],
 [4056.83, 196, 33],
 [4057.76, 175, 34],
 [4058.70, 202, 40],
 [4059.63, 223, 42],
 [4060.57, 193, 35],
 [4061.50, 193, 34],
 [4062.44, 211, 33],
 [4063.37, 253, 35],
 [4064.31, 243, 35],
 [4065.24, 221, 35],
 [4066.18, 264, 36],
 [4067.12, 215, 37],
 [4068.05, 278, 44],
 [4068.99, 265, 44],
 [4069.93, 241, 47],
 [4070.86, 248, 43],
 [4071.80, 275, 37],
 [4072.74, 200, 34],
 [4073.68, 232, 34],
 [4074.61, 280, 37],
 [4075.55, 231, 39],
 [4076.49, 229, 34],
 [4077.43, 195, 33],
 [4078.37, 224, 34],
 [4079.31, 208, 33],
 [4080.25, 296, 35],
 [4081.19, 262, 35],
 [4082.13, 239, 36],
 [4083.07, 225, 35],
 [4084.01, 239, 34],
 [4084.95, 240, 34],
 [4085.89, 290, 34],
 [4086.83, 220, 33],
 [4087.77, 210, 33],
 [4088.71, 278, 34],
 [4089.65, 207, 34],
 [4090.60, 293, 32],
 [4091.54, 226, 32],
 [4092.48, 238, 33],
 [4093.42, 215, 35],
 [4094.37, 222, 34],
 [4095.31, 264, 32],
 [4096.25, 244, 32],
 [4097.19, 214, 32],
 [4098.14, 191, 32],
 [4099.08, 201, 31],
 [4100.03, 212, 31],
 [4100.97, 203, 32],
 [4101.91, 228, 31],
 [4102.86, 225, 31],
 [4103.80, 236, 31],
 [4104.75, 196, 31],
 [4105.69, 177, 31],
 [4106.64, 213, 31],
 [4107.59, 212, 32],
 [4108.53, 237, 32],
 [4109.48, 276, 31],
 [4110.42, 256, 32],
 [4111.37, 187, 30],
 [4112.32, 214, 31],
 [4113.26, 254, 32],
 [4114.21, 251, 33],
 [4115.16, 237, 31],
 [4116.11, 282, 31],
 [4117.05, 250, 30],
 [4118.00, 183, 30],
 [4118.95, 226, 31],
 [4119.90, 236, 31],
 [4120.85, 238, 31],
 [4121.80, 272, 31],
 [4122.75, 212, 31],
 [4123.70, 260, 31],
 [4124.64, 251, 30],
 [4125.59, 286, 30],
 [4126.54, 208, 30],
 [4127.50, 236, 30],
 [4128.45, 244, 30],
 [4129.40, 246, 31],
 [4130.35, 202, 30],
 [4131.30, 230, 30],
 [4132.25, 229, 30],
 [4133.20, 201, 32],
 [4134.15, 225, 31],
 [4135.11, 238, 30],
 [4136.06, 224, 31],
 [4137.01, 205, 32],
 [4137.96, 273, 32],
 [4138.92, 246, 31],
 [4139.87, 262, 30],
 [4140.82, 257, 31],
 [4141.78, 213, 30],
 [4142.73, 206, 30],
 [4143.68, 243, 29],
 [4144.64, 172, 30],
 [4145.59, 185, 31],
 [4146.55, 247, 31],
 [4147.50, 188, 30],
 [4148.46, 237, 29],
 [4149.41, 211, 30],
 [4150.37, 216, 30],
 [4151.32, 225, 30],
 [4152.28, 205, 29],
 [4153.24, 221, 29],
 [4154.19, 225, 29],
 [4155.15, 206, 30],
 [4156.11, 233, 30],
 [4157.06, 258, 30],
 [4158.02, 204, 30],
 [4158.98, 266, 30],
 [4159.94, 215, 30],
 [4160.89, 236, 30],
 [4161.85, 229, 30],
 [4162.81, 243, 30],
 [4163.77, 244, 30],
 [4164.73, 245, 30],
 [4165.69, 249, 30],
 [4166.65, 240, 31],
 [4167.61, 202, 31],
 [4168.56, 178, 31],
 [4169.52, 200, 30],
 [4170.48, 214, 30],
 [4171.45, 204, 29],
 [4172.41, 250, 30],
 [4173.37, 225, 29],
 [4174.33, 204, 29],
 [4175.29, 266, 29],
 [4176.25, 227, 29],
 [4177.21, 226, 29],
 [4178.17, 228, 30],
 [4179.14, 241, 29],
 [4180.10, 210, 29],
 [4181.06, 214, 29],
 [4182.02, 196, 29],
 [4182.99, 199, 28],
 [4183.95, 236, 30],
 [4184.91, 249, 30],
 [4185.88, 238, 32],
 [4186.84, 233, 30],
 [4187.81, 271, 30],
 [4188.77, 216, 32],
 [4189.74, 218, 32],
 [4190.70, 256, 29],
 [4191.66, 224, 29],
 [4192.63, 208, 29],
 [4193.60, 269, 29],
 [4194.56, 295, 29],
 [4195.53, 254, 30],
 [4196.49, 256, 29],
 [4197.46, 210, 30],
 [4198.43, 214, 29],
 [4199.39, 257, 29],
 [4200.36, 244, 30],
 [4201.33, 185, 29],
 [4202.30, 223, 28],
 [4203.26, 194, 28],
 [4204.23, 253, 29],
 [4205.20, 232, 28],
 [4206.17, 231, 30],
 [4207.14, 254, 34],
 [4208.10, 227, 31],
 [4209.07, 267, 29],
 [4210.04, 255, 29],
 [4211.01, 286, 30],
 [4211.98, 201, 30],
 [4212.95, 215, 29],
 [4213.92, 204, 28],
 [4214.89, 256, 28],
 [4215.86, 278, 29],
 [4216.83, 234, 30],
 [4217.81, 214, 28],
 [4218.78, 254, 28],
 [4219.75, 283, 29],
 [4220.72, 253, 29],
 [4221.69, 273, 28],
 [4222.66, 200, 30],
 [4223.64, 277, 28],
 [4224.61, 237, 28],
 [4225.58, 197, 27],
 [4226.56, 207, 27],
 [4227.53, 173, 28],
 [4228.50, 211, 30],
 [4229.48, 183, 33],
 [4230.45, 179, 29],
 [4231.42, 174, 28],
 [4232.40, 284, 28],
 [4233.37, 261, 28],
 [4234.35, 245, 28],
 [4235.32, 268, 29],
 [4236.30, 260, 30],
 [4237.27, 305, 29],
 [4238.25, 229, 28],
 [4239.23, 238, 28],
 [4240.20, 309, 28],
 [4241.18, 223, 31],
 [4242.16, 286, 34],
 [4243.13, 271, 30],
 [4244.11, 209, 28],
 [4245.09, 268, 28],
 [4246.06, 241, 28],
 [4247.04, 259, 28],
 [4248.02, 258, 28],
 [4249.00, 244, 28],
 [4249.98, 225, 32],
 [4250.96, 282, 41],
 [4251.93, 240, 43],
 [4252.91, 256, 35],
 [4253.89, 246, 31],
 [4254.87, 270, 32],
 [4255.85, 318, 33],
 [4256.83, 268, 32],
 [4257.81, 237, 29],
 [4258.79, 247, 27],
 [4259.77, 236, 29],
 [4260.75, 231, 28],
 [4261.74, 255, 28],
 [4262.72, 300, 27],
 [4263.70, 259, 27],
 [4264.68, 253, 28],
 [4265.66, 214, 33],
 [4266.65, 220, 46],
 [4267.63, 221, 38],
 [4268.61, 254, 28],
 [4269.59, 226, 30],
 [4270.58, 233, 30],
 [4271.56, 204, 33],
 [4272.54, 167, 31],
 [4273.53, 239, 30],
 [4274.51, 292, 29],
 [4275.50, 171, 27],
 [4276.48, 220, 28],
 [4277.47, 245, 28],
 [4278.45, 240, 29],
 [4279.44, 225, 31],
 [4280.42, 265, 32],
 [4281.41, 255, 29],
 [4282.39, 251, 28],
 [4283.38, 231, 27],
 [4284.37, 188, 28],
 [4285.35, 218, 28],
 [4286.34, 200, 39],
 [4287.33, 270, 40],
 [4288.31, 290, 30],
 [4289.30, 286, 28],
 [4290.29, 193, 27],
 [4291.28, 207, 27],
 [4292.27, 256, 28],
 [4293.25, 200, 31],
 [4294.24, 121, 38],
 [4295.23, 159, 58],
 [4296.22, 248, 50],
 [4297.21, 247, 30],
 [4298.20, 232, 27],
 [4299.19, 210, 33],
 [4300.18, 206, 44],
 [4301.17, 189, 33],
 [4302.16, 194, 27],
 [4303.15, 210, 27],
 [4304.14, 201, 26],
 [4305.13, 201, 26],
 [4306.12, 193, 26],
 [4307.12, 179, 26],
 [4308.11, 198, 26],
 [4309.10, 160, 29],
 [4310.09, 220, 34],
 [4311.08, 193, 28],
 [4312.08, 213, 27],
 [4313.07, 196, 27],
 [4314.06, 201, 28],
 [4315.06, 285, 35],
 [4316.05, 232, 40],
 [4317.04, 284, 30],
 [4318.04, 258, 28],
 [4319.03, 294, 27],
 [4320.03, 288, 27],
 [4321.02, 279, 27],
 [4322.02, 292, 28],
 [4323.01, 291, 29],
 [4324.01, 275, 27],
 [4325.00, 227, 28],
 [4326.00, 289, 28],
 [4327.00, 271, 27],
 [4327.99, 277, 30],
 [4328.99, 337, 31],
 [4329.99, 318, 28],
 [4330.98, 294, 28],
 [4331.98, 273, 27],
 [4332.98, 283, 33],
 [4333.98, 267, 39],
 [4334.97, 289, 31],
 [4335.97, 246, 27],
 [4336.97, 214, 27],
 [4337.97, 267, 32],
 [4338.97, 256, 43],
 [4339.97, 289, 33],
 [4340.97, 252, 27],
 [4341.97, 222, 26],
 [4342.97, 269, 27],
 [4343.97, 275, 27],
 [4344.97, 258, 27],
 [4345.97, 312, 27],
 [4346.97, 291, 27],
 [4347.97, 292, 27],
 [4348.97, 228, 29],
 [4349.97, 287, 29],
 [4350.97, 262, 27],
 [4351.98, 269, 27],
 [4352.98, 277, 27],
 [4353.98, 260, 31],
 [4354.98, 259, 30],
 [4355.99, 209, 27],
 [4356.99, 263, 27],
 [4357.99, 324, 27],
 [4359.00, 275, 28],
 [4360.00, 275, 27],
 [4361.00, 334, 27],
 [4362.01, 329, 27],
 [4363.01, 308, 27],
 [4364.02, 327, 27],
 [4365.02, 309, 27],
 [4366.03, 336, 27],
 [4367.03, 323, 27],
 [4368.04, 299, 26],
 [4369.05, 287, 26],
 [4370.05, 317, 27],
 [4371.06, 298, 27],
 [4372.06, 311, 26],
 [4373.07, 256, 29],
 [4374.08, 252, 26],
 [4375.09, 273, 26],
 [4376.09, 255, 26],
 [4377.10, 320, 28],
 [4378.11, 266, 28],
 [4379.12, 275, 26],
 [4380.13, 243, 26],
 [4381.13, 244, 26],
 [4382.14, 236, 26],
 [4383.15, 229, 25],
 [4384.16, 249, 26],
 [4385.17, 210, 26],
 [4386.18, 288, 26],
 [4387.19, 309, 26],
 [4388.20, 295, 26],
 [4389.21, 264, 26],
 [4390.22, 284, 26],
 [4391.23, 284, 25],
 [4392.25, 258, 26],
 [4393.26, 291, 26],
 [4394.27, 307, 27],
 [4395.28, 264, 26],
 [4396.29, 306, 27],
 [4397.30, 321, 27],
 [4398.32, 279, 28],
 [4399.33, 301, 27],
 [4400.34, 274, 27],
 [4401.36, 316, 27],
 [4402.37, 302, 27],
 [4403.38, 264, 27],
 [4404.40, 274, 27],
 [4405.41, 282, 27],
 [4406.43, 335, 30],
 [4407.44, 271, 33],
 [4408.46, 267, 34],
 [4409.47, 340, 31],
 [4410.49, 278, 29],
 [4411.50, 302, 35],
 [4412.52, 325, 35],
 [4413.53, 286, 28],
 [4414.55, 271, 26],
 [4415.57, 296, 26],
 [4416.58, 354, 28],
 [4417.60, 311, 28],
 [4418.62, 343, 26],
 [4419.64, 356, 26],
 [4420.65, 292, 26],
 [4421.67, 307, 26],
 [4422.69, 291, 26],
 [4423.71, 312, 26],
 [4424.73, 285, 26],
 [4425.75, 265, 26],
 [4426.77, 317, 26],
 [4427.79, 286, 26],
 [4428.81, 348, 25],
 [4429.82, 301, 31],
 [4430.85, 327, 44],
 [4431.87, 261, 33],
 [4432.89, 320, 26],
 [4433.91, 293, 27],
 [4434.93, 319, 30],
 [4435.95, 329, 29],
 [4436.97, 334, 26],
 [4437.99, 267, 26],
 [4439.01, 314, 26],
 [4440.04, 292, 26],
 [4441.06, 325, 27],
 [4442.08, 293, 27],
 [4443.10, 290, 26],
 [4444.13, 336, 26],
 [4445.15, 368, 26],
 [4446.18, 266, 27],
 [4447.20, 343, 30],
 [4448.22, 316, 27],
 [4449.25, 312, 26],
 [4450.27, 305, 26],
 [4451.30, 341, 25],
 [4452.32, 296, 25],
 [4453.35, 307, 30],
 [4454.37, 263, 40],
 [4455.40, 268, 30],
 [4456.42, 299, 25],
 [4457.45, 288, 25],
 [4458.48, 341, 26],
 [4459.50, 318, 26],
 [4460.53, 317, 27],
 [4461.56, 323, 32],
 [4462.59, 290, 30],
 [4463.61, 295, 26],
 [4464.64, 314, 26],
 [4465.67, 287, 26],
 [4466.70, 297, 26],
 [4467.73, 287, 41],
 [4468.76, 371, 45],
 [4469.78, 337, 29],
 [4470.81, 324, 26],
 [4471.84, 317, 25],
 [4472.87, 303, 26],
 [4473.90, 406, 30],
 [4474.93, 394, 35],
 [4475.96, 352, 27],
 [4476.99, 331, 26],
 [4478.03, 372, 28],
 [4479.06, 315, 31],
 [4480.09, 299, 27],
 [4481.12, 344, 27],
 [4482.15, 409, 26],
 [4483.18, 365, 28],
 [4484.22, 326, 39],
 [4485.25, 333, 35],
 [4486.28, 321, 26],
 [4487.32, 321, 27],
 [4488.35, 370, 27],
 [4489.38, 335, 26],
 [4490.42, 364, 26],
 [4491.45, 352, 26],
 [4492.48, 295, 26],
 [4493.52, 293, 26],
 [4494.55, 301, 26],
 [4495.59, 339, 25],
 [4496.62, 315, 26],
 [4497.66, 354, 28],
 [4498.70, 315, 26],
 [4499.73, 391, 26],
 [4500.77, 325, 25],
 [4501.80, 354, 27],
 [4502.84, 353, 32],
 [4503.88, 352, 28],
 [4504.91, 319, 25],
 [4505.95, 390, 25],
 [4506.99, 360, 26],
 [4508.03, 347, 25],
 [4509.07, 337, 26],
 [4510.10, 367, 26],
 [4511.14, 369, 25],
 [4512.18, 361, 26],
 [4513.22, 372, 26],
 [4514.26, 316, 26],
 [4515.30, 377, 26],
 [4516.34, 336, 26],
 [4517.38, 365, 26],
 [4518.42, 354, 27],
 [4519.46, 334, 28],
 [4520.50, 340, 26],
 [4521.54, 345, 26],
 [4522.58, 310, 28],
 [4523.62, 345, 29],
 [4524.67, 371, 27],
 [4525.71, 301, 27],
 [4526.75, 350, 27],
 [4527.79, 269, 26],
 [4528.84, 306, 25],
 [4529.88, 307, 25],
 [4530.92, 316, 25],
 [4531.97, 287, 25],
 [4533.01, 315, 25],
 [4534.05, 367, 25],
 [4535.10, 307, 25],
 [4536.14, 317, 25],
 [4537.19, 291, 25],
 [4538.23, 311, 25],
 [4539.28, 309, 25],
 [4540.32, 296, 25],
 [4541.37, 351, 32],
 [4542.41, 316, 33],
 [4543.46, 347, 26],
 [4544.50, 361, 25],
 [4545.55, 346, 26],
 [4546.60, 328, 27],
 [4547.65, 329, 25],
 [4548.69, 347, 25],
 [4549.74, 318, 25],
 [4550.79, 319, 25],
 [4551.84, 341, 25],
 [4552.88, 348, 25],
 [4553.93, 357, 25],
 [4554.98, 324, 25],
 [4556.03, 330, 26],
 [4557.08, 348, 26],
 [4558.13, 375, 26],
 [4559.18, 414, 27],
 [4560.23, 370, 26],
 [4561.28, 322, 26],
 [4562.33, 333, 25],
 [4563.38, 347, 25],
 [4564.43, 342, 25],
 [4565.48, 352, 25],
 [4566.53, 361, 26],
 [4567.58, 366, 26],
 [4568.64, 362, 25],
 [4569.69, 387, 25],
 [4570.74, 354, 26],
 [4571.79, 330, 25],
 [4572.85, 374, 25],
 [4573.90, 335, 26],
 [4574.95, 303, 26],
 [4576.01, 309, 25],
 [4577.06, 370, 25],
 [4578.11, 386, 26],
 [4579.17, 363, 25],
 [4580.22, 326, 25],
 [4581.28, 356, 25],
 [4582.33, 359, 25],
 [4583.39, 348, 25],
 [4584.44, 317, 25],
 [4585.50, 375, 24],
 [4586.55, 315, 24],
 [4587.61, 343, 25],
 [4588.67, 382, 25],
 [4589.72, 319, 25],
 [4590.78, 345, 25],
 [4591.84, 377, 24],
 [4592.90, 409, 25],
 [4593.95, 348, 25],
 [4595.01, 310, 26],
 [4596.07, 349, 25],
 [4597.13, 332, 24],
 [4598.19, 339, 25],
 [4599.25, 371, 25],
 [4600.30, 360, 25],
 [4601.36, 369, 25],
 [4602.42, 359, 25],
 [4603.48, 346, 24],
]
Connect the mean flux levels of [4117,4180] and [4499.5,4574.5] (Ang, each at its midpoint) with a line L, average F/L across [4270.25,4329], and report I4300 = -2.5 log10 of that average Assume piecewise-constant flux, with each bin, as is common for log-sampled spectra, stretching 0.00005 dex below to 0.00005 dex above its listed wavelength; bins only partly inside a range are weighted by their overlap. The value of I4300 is 0.18 mag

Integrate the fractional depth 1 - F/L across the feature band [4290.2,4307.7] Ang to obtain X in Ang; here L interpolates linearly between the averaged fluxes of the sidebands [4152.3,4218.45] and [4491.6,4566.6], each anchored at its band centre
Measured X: 4.2 Ang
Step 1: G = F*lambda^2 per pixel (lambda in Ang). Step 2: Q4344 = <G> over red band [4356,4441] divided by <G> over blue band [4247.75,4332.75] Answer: 1.3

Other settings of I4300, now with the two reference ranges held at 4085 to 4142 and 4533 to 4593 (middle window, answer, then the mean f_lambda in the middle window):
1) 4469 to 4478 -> -0.08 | 348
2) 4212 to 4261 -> 0.08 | 244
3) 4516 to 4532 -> 0.02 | 328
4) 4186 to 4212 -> 0.07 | 239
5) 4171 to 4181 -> 0.09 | 228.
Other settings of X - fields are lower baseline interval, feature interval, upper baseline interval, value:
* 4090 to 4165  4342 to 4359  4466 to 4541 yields 1.3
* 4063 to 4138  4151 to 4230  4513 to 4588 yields 7.6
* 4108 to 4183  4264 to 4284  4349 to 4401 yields 2.1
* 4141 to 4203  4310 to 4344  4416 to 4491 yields 1.7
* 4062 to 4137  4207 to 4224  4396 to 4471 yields 0.9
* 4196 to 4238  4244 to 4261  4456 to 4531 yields -0.4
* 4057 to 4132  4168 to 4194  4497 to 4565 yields 2.9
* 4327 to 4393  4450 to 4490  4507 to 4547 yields -1.4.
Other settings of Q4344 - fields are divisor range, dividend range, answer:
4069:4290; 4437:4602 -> 1.67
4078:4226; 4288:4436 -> 1.29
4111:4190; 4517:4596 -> 1.79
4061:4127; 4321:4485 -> 1.46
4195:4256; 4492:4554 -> 1.58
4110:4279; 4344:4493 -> 1.43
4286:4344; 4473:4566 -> 1.54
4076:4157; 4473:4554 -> 1.77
